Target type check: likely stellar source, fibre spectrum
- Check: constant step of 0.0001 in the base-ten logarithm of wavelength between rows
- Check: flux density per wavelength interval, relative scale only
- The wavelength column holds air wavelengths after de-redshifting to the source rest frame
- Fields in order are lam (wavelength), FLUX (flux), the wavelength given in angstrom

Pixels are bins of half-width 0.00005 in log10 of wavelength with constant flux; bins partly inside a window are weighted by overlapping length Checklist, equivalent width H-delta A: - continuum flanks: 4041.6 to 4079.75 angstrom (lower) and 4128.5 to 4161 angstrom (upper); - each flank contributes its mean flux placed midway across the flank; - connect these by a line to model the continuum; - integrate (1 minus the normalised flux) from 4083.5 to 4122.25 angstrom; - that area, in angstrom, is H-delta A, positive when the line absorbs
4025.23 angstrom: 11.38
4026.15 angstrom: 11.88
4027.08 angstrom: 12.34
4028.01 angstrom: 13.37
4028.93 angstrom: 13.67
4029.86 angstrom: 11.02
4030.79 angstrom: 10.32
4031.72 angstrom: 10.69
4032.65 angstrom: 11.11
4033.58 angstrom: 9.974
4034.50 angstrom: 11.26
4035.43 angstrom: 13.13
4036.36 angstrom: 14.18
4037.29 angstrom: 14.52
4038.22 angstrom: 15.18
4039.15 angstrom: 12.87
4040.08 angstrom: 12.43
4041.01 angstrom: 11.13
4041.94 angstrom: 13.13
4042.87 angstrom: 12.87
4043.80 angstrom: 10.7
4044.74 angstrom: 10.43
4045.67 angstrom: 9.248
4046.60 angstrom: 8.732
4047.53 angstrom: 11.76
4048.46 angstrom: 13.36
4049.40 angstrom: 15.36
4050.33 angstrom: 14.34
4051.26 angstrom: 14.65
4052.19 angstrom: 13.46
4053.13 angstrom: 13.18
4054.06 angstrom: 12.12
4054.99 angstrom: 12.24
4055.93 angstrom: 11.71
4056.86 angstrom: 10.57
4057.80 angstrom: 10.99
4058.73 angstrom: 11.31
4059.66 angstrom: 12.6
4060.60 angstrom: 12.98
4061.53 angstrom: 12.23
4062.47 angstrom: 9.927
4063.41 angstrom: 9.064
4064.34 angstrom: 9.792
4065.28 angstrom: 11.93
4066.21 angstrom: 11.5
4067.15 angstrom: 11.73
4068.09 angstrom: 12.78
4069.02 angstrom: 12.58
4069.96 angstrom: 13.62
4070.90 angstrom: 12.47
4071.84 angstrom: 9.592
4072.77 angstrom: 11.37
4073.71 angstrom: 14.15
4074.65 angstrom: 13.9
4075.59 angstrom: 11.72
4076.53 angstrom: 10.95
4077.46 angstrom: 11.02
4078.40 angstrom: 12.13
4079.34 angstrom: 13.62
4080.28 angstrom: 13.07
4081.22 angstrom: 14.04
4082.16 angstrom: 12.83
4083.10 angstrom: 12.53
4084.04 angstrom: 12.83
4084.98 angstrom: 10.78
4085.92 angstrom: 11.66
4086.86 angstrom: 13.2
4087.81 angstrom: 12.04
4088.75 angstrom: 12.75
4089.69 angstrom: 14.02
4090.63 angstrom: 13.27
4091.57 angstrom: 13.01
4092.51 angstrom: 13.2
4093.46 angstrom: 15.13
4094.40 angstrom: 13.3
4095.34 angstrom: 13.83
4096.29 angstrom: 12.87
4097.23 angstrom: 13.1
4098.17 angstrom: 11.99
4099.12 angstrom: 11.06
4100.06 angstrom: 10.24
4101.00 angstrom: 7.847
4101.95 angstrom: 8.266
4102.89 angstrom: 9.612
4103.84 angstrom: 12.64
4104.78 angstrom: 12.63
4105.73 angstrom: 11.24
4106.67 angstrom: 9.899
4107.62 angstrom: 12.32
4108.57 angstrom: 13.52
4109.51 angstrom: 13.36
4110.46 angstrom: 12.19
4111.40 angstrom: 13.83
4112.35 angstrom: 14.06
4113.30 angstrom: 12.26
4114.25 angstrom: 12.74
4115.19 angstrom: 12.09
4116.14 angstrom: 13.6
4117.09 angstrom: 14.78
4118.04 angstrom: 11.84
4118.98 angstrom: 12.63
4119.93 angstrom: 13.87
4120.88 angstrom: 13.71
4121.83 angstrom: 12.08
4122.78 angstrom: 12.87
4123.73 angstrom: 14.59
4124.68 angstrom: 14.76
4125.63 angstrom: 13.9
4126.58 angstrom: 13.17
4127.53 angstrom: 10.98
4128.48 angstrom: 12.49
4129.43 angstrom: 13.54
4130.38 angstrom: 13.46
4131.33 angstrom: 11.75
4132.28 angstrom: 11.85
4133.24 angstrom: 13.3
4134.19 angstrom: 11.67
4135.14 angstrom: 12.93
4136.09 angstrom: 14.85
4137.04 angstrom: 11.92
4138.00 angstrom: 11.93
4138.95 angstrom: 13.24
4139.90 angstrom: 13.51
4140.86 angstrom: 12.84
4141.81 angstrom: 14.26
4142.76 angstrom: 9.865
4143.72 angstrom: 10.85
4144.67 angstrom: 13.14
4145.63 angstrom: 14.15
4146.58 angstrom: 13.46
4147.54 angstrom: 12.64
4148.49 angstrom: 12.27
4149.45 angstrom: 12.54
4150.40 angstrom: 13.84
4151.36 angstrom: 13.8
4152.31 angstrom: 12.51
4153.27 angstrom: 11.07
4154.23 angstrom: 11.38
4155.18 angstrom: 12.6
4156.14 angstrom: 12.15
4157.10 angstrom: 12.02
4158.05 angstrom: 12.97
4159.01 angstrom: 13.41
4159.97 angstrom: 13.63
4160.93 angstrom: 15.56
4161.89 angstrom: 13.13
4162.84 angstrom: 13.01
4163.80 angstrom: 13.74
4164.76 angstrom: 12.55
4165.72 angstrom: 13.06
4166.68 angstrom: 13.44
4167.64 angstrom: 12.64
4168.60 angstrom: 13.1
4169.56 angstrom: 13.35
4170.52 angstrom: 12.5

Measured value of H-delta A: -0.2 angstrom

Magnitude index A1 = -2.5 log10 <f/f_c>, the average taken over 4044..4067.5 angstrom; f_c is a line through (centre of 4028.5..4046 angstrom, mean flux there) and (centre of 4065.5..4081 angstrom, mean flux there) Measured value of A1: 0.03 mag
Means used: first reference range 12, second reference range 12.3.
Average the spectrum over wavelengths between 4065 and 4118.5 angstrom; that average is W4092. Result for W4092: 12.4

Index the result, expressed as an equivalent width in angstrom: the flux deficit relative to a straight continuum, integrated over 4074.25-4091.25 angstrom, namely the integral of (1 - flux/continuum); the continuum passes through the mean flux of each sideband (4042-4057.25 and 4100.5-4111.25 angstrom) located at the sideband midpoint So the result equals -1.3 angstrom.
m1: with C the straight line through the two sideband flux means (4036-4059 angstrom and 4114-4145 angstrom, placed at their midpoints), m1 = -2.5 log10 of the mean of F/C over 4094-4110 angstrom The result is 0.098 mag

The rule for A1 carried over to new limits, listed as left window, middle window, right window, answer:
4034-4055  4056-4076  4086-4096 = 0.10 mag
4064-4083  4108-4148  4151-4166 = -0.02 mag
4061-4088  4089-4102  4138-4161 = -0.01 mag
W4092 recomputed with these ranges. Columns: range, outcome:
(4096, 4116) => 11.8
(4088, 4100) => 13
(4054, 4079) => 11.7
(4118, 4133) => 13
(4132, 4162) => 12.8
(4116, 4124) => 13.3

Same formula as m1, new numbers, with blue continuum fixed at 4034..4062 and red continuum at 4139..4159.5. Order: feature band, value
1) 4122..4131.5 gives -0.048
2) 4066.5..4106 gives 0.022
